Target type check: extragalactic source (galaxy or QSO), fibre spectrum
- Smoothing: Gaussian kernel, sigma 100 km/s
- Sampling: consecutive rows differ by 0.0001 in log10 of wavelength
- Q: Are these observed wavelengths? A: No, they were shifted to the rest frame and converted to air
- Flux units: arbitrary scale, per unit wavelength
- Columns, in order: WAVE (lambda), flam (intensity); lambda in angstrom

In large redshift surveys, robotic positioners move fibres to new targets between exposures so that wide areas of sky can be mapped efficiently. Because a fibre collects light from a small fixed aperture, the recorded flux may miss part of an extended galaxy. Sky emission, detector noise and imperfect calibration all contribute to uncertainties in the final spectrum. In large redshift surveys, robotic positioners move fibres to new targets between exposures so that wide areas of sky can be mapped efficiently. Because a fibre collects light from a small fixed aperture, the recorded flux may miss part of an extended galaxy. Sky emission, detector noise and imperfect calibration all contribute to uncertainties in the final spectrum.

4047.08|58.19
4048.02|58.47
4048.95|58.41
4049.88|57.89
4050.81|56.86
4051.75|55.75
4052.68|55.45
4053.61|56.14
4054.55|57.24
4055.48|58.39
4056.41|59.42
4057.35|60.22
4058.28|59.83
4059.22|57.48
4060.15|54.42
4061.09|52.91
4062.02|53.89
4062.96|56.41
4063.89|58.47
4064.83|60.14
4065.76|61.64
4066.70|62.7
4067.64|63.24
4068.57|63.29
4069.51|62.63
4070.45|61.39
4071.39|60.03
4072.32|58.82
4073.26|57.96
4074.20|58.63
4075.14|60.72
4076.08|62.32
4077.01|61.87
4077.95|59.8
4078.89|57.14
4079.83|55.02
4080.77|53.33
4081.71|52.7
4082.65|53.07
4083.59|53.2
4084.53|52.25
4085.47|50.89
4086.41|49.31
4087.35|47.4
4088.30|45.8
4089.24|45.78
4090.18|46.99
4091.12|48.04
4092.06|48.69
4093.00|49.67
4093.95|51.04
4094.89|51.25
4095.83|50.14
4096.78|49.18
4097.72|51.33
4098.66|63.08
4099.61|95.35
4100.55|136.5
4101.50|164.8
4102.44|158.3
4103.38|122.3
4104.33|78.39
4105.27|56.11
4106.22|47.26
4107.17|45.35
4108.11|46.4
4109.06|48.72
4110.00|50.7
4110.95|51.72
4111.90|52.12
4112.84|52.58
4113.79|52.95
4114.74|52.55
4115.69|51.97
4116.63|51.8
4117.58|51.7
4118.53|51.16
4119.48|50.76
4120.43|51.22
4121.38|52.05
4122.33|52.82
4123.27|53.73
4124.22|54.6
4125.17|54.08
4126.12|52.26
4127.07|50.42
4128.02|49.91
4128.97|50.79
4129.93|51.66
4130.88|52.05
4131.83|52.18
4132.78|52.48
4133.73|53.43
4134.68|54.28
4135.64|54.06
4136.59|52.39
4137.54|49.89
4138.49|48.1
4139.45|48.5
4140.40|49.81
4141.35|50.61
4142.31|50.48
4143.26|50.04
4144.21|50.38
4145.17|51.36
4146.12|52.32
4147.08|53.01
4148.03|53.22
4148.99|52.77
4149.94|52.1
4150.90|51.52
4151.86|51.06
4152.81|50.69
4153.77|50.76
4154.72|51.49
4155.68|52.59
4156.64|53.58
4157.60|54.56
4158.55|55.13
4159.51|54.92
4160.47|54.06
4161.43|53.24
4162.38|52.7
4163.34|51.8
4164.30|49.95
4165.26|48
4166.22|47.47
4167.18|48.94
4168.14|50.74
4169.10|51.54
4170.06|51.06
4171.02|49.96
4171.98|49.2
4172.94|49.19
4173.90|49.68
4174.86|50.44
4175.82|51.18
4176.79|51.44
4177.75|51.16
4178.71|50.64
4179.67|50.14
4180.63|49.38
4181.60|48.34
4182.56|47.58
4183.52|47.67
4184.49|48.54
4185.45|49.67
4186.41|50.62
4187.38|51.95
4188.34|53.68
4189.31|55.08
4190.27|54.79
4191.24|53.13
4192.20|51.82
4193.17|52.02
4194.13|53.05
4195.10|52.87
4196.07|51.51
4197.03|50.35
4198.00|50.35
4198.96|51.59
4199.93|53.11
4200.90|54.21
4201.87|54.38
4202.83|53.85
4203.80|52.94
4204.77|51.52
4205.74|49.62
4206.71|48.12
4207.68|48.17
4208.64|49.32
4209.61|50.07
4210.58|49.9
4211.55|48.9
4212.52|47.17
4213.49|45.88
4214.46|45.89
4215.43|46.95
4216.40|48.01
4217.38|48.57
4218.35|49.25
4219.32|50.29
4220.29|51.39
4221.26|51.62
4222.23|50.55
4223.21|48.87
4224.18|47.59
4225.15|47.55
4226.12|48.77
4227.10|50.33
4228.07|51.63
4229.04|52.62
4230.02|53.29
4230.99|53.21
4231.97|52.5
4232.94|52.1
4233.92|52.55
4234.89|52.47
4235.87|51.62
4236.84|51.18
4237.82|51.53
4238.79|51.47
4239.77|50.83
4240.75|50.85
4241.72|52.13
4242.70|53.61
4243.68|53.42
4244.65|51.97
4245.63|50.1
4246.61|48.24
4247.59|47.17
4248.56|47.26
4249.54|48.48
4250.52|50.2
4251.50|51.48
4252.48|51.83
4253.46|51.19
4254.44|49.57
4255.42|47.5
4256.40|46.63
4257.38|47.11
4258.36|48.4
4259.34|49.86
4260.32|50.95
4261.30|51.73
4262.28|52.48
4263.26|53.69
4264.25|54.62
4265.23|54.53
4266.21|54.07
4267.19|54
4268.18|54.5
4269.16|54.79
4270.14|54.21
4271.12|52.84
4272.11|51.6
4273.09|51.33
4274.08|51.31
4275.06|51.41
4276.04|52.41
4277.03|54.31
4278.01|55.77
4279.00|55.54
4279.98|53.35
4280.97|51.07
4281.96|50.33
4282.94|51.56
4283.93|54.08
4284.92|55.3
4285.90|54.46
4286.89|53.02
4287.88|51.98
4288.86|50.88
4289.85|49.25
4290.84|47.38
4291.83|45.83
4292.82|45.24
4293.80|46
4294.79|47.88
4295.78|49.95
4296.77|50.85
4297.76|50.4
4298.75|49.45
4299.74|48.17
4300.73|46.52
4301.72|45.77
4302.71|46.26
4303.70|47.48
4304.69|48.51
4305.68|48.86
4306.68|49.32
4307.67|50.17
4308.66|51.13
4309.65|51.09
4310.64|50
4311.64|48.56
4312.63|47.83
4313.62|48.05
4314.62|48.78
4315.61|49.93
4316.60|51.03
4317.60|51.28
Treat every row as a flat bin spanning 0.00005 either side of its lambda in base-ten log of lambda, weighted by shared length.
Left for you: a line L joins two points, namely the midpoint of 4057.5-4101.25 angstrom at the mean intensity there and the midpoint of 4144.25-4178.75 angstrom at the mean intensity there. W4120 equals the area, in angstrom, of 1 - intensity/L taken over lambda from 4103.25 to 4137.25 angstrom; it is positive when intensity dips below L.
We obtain 0.8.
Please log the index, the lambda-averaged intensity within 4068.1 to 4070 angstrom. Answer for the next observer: 63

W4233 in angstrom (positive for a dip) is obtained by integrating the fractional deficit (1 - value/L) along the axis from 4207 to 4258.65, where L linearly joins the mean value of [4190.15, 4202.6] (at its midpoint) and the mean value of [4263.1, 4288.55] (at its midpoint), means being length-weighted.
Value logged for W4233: 2.8 angstrom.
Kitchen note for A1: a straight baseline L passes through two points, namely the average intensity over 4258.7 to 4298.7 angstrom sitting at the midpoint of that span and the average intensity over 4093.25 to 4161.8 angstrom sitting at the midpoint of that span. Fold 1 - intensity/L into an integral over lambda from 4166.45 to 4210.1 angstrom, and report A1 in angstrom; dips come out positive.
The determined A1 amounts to 3.5 angstrom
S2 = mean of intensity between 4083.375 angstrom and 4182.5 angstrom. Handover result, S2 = 55.4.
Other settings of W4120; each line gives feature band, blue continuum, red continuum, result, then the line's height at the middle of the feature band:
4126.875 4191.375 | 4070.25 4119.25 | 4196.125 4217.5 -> 4.1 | 54.8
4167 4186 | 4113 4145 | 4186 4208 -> 0.8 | 52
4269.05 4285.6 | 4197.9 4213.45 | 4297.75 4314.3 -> -1.3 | 49.2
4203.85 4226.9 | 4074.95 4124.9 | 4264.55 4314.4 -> 2.4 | 54.5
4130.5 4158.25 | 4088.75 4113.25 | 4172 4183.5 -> 2.8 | 57.6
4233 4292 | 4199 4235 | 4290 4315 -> -2.8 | 49.3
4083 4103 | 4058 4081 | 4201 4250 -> -3.4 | 57.7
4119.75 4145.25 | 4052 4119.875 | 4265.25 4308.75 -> 2.9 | 58.2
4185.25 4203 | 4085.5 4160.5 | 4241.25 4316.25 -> 0.5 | 54.1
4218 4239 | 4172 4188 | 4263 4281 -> 0.3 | 51.8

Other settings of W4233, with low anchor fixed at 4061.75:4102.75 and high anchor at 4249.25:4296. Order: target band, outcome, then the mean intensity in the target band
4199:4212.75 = 1.1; 50.9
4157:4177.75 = 2.3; 51.2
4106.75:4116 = 1.6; 50.5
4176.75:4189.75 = 1.4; 50.4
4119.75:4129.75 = 1.3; 52.1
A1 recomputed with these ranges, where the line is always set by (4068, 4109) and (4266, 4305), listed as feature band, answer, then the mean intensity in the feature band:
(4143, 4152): 1.2 angstrom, 51.8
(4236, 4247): 0.5 angstrom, 51.4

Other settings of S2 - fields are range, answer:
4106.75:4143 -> 51.4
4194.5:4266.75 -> 50.6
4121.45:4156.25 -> 51.7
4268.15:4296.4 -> 51.6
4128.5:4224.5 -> 50.9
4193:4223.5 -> 50.3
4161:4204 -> 51.1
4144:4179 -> 51.5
